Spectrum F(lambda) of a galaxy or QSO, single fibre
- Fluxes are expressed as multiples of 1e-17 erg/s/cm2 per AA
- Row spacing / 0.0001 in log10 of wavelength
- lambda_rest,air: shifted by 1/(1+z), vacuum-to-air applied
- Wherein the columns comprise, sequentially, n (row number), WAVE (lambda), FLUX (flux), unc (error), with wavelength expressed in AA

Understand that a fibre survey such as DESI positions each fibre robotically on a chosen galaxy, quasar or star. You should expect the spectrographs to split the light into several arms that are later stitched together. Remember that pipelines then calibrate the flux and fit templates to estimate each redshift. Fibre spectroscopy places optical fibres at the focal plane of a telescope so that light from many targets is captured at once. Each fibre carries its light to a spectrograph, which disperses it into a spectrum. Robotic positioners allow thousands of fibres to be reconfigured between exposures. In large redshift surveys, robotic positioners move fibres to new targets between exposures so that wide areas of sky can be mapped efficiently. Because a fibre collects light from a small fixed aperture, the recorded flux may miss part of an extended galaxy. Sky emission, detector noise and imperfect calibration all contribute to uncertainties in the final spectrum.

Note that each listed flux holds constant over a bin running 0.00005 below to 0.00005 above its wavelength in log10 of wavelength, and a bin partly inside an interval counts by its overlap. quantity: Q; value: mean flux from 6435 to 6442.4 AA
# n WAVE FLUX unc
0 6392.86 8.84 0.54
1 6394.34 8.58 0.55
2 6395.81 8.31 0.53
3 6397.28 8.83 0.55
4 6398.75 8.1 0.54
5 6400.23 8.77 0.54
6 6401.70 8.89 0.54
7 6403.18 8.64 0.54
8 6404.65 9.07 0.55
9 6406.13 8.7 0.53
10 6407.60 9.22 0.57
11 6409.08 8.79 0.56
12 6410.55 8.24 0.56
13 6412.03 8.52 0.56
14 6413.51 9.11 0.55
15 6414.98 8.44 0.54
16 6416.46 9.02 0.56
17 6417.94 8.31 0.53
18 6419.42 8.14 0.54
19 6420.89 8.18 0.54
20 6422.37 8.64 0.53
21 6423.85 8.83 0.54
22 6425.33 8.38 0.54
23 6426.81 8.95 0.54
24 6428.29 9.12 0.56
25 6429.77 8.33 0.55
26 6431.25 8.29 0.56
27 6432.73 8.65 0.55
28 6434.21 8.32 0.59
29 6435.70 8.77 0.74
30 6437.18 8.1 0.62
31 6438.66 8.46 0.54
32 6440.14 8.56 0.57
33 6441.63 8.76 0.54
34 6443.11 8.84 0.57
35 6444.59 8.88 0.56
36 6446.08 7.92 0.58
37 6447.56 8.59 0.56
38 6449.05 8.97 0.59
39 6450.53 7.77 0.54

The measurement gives 8.53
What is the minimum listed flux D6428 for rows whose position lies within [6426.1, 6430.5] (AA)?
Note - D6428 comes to 8.33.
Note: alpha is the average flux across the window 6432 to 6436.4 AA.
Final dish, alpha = 8.56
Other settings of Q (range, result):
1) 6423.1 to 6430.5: 8.72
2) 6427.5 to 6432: 8.59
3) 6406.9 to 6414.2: 8.76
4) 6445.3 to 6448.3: 8.26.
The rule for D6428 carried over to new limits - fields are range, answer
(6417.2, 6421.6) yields 8.14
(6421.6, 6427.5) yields 8.38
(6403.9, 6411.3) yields 8.24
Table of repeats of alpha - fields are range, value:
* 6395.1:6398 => 8.58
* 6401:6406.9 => 8.83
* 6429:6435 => 8.4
